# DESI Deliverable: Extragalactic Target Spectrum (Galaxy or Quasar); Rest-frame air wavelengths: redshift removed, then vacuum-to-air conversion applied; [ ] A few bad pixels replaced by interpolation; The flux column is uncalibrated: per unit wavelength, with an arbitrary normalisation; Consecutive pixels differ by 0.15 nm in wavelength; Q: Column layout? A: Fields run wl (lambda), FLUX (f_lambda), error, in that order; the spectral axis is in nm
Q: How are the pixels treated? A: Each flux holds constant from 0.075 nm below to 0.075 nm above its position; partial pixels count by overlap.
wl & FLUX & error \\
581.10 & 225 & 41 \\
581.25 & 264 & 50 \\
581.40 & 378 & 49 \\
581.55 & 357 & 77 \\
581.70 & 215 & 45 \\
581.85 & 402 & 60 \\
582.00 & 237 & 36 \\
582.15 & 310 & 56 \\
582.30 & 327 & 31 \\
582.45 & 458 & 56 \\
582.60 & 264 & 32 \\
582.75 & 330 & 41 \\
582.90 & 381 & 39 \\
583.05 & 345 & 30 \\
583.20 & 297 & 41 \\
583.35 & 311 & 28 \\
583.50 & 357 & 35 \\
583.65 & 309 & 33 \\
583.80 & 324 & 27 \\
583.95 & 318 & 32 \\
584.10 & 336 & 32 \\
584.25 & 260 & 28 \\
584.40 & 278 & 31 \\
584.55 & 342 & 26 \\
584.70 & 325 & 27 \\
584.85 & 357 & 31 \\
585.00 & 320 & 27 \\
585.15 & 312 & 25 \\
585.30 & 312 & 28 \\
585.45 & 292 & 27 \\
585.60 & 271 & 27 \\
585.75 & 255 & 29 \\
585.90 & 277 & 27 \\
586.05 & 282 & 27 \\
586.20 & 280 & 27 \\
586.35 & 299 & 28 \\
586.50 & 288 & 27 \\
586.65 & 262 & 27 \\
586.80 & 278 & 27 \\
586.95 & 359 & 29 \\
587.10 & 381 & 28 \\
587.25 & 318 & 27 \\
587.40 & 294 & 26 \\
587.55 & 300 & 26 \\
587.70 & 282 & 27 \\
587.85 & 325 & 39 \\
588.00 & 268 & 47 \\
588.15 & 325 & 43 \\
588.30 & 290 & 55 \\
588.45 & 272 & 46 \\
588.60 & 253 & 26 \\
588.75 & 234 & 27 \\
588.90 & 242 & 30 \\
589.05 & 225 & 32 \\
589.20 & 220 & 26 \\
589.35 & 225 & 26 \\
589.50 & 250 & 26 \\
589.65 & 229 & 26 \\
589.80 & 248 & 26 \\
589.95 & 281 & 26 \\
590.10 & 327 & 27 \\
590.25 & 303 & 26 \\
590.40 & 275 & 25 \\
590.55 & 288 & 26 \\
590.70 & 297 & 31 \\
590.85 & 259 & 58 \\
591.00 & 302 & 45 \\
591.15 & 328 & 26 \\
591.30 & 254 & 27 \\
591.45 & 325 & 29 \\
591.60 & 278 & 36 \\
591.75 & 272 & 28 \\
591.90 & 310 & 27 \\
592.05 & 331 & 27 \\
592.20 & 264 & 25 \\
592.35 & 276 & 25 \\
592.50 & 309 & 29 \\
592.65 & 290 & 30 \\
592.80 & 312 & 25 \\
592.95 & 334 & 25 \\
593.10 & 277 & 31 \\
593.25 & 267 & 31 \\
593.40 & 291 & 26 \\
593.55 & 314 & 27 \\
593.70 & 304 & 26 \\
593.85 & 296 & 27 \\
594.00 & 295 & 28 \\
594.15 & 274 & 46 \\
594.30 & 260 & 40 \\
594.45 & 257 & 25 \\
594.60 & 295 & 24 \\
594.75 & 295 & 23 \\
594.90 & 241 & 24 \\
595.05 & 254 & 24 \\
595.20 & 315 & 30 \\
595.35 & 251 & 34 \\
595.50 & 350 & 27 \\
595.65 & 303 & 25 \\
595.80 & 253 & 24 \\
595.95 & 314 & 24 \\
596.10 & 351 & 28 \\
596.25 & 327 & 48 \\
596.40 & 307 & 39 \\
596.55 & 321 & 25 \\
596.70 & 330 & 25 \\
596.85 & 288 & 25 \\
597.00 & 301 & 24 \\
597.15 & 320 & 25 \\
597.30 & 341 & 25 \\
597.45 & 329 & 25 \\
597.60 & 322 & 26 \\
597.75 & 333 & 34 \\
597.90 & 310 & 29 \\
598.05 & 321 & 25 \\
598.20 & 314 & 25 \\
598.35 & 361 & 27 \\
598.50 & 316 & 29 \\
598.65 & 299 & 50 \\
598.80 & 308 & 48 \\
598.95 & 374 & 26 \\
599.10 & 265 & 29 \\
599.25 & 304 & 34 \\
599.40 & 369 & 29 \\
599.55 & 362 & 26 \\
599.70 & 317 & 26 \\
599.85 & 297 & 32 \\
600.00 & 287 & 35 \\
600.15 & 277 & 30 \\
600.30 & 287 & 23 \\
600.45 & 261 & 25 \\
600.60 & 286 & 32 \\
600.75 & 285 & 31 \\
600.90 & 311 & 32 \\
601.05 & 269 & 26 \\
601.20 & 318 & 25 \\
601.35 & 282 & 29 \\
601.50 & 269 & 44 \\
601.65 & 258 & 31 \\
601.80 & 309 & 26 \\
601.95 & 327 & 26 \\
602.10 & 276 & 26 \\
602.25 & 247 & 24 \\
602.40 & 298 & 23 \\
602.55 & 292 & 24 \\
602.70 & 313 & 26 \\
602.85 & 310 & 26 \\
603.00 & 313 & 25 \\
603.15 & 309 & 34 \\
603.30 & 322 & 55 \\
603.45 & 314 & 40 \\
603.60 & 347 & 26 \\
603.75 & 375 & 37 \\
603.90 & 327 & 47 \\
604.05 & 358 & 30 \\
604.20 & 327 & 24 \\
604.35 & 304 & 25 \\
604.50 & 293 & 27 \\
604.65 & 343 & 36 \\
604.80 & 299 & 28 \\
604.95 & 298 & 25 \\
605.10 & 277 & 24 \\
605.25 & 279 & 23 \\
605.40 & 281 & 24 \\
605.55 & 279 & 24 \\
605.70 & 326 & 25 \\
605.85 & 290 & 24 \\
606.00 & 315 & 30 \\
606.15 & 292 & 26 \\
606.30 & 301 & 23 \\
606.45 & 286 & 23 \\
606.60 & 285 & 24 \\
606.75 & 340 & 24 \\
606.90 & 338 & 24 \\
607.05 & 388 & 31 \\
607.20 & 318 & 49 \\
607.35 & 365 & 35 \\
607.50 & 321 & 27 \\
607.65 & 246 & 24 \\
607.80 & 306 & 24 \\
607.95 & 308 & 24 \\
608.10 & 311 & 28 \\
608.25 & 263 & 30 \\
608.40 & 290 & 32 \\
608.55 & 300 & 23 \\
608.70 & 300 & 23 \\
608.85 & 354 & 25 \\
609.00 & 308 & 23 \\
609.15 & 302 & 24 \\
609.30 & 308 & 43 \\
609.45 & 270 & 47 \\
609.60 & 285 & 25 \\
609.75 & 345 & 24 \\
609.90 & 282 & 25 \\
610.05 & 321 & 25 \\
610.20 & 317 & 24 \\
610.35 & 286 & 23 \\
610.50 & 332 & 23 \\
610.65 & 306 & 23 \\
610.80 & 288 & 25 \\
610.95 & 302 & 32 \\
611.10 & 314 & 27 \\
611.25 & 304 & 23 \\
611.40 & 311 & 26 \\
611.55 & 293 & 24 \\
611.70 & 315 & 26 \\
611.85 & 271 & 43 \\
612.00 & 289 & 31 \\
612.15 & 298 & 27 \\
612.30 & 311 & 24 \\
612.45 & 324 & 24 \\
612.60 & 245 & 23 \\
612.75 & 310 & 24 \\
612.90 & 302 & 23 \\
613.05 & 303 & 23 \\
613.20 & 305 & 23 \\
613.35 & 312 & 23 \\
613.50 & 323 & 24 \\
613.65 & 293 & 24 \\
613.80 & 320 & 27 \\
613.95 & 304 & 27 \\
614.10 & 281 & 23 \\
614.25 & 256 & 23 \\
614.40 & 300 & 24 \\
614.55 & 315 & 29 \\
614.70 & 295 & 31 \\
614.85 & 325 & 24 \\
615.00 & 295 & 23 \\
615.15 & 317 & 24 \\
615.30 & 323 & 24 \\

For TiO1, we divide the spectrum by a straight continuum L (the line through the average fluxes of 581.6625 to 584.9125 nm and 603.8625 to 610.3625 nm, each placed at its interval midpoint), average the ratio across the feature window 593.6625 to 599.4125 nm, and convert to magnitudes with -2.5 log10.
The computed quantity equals 0.03 mag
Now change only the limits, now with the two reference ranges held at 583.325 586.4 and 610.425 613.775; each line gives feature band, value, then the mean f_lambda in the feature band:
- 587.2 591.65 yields 0.10 mag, 277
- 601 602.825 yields 0.05 mag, 289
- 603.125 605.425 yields -0.05 mag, 317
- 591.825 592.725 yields 0.03 mag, 297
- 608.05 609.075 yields 0.00 mag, 304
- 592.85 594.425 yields 0.05 mag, 290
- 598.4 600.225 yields -0.04 mag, 315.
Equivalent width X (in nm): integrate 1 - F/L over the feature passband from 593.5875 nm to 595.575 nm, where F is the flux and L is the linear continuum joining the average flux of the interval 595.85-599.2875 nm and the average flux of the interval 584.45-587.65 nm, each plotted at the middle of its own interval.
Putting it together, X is 0.198 nm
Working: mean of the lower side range 305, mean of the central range 284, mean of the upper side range 320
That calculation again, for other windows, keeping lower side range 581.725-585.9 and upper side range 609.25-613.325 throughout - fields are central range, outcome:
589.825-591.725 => 0.13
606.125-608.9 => -0.07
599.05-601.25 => 0.06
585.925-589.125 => 0.28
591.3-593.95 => 0.14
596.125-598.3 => -0.07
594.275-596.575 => 0.13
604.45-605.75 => 0.04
